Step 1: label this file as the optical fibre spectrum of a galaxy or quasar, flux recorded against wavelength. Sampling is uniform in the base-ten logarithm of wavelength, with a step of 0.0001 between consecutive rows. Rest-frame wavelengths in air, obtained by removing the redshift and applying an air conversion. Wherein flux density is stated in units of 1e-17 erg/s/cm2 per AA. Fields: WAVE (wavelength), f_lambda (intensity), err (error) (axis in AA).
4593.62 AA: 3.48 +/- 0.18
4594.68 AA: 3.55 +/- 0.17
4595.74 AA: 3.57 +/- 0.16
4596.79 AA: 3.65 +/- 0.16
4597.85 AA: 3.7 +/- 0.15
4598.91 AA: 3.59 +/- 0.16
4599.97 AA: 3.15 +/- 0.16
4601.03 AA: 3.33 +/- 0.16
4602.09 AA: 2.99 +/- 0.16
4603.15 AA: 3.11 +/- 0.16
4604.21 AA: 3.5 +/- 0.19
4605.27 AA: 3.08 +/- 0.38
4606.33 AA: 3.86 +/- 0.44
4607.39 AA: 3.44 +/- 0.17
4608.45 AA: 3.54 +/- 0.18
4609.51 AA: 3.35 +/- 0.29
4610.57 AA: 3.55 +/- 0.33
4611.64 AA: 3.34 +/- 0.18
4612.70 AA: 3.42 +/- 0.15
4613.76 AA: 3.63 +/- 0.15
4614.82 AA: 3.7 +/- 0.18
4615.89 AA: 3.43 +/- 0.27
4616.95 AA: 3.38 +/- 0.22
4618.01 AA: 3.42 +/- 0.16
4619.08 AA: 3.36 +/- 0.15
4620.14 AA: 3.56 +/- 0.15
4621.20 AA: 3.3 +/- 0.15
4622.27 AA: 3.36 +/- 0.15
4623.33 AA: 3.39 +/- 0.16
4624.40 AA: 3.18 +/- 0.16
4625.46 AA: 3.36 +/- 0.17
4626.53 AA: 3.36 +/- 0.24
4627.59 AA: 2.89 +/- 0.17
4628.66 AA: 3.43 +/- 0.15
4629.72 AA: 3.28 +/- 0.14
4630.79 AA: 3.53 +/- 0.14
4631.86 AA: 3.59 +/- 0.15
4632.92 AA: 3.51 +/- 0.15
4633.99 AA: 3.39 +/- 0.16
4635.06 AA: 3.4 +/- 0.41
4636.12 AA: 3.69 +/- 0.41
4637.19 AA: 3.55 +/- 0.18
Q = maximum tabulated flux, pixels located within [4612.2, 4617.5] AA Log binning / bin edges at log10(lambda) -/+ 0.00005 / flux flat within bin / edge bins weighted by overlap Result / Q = 3.7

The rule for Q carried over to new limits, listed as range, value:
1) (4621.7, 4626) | 3.39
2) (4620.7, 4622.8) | 3.36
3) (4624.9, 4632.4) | 3.59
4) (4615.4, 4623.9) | 3.56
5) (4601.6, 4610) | 3.86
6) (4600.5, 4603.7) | 3.33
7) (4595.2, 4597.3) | 3.65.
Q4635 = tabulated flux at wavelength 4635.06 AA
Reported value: 3.4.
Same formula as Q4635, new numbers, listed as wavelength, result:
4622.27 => 3.36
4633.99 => 3.39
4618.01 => 3.42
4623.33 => 3.39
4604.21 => 3.5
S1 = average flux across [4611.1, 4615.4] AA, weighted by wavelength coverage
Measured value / 3.51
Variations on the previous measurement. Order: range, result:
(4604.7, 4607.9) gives 3.46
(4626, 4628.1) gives 3.14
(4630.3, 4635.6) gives 3.49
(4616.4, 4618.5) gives 3.41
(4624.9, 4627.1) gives 3.36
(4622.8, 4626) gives 3.31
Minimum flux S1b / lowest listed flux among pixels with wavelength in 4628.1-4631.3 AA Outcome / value 3.28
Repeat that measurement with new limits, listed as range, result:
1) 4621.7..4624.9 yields 3.18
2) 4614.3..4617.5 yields 3.38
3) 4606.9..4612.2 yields 3.34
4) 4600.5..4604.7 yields 2.99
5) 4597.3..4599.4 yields 3.59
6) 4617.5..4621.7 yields 3.3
